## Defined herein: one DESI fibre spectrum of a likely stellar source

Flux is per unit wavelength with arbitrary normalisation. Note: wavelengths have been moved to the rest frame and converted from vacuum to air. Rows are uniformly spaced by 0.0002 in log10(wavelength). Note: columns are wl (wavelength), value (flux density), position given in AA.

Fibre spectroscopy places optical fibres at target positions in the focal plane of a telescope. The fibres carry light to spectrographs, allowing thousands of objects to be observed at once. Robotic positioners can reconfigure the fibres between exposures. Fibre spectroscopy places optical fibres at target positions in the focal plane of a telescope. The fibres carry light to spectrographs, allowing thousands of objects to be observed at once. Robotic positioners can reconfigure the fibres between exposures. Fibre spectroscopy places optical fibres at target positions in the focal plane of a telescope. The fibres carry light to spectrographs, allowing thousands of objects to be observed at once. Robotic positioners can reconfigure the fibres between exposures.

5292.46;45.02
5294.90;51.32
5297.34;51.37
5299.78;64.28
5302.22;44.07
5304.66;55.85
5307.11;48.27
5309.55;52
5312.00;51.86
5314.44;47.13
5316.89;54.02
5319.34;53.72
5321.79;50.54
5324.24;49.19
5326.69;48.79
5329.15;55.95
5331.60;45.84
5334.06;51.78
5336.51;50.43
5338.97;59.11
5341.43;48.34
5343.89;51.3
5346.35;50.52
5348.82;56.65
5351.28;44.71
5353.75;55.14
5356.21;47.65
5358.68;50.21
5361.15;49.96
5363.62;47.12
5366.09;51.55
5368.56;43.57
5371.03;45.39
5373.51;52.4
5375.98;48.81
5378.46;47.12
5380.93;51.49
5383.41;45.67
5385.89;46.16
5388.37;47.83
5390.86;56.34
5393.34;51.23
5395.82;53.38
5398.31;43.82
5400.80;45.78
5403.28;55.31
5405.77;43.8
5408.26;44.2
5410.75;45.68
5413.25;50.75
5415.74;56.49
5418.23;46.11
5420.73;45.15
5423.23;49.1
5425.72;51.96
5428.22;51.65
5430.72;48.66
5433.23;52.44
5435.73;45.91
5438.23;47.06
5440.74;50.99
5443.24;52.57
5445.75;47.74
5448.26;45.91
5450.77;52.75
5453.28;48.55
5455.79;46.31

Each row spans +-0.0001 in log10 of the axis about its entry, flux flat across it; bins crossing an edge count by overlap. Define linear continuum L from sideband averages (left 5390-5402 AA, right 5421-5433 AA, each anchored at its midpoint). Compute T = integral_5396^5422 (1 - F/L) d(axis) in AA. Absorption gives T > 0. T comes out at 1.06 AA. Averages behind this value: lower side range 49.9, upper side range 50.1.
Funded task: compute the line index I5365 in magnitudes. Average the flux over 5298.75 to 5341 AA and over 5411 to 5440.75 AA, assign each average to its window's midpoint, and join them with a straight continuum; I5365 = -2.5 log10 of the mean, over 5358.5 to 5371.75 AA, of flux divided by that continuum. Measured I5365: 0.06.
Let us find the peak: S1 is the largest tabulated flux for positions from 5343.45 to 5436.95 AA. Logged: 56.65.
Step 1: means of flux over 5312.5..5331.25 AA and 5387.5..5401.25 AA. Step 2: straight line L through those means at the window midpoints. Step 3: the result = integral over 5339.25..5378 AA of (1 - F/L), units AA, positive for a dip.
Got 0.62 AA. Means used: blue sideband 51.1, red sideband 50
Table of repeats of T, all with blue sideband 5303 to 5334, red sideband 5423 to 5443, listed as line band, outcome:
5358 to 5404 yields 1.26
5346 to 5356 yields -0.15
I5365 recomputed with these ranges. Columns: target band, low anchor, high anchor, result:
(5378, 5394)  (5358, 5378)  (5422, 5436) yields -0.01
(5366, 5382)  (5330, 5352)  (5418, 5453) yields 0.05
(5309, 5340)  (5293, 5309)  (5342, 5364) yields 0.00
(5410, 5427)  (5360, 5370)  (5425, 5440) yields 0.00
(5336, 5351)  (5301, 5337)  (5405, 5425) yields -0.05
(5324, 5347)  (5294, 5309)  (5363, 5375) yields -0.02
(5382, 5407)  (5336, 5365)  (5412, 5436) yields 0.03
